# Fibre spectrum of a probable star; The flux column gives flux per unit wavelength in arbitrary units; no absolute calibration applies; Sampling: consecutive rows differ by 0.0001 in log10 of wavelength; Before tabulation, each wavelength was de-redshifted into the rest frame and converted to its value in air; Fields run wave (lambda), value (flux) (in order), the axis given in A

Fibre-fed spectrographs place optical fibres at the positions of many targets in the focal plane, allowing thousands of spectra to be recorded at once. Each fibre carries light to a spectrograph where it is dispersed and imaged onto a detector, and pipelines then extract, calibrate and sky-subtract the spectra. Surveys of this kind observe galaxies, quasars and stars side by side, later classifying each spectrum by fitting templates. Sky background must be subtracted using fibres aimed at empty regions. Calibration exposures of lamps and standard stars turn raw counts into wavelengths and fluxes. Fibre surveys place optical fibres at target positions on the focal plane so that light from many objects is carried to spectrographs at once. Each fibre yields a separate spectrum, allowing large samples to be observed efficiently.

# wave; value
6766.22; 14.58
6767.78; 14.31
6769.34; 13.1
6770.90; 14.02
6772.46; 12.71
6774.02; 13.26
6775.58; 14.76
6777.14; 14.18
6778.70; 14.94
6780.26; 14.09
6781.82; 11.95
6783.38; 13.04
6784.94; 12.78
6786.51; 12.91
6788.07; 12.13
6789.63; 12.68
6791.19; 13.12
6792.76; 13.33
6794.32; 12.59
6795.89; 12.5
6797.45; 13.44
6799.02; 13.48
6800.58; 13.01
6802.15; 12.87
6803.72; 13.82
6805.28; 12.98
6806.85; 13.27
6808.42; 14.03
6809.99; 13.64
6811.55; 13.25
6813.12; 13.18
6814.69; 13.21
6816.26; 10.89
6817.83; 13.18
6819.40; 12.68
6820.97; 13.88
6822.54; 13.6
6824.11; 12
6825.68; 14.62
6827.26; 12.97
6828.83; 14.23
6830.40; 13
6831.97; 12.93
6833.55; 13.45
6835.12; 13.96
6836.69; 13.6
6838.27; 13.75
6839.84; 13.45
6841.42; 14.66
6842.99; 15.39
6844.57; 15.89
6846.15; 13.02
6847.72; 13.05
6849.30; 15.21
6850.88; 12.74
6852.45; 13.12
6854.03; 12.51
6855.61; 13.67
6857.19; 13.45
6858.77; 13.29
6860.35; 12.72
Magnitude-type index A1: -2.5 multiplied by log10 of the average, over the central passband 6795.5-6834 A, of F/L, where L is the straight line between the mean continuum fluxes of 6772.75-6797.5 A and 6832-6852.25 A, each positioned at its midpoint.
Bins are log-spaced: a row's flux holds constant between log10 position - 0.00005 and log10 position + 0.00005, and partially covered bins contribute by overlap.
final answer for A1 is 0.03 mag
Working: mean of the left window 13.2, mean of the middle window 13.2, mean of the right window 13.9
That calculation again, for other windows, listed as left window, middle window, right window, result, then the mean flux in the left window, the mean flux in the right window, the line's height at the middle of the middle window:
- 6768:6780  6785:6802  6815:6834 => 0.06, 13.9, 13.1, 13.6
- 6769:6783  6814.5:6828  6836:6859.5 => 0.06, 13.7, 13.8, 13.7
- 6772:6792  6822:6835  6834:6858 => 0.02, 13.3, 13.8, 13.7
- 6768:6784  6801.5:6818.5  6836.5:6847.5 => 0.07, 13.6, 14.2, 13.9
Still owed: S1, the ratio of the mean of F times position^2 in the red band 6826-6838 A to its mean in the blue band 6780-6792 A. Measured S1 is 1.07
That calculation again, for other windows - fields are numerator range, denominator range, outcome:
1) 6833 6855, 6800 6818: 1.07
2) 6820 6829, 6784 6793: 1.06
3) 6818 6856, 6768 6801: 1.04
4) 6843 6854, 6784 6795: 1.10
